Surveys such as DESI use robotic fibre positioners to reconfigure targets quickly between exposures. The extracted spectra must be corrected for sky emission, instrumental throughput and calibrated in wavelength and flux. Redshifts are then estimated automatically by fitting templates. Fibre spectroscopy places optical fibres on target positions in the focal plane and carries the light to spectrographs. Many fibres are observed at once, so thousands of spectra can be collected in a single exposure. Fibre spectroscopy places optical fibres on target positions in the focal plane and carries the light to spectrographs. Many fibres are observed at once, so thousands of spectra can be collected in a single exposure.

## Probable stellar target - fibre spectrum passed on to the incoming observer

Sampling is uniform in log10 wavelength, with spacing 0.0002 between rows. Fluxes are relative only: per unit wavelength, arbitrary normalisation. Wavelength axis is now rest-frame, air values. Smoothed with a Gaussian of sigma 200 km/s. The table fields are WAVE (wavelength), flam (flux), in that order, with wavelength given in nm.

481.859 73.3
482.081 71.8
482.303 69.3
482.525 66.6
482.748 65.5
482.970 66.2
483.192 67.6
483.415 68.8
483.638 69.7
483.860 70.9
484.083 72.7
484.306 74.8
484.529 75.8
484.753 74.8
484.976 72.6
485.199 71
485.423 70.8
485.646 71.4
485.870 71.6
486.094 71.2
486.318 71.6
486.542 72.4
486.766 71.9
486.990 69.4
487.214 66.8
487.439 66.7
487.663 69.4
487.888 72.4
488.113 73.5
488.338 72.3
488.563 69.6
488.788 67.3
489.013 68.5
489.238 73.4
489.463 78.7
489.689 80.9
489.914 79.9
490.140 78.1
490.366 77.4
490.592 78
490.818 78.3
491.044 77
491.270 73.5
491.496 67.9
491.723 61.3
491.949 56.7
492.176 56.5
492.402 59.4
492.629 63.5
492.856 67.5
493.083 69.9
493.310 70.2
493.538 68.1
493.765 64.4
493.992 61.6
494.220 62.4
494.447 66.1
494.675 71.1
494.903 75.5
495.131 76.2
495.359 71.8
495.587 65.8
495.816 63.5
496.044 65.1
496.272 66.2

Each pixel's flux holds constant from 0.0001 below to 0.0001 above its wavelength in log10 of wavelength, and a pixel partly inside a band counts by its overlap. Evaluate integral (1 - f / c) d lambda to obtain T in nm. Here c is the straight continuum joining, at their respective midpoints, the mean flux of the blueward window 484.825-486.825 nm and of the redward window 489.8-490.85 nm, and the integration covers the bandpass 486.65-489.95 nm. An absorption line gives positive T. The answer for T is 0.15 nm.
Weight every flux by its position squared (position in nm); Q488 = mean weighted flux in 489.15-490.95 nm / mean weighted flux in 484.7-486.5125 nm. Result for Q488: 1.11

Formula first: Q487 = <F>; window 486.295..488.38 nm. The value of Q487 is 70.5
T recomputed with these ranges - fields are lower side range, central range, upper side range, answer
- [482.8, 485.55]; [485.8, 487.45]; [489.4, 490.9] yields 0.087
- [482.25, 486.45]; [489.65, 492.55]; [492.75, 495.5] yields -0.060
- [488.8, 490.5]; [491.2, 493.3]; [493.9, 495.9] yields 0.237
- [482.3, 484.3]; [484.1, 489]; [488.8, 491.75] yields 0.028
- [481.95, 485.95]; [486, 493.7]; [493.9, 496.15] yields -0.142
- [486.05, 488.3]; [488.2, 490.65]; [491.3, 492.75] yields -0.314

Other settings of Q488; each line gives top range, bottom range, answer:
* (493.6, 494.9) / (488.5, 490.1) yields 0.91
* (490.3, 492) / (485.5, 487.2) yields 1.03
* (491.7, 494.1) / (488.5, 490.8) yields 0.86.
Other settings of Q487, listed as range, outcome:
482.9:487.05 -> 71.4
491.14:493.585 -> 64.9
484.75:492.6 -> 71.1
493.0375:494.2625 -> 66.1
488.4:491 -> 75.5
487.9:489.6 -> 72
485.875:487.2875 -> 70.7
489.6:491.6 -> 76.8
